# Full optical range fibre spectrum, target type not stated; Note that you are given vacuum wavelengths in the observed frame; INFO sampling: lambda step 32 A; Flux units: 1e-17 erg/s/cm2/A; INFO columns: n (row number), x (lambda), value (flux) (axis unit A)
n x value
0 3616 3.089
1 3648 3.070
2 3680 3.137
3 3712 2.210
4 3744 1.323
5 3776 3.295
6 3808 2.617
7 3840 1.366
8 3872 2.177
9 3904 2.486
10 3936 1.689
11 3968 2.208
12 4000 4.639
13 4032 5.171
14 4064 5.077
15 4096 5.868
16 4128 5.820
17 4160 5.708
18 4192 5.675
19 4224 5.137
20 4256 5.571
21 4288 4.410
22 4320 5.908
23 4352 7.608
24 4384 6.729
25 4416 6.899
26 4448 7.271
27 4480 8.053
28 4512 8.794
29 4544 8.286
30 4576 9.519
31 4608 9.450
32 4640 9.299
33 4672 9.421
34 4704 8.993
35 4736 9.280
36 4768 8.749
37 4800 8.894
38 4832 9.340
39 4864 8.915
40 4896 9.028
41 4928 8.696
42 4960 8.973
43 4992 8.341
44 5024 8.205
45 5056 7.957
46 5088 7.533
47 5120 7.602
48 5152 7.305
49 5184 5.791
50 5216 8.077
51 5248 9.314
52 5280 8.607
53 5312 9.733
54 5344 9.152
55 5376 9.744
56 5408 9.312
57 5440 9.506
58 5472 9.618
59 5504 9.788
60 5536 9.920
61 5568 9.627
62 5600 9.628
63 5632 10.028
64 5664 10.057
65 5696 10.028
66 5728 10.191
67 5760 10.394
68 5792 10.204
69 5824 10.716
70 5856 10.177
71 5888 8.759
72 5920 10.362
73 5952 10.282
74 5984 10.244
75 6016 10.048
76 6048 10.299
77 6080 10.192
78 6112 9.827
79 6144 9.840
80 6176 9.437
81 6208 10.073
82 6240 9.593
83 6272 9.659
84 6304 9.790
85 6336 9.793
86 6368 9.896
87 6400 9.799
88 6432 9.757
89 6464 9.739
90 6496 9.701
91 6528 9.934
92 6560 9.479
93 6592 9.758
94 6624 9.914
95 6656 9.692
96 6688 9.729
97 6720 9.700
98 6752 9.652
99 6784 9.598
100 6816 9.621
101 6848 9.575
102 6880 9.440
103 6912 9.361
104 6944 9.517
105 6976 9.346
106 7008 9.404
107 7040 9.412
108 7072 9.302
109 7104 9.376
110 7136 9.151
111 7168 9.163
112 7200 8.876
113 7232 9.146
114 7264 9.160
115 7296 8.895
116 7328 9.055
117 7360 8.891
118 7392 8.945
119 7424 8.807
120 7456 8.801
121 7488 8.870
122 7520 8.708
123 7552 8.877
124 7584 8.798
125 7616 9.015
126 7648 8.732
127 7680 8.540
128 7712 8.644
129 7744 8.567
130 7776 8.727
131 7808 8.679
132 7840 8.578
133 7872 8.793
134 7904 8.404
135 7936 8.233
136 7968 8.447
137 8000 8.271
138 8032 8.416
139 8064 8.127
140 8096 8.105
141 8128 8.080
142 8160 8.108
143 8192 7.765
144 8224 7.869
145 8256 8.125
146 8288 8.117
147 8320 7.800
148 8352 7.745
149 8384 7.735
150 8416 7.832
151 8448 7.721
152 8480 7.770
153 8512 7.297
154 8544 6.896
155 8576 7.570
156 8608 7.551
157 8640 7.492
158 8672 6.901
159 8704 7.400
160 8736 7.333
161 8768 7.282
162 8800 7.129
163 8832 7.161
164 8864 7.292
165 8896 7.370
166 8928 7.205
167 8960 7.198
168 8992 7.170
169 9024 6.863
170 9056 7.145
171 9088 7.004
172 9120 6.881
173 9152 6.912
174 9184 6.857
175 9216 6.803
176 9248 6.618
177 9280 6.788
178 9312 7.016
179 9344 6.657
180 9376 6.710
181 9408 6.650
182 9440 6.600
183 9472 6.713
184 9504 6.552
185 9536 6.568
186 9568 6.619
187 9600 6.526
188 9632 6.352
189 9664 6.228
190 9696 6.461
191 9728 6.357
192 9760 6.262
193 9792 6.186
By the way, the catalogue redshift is 0.000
